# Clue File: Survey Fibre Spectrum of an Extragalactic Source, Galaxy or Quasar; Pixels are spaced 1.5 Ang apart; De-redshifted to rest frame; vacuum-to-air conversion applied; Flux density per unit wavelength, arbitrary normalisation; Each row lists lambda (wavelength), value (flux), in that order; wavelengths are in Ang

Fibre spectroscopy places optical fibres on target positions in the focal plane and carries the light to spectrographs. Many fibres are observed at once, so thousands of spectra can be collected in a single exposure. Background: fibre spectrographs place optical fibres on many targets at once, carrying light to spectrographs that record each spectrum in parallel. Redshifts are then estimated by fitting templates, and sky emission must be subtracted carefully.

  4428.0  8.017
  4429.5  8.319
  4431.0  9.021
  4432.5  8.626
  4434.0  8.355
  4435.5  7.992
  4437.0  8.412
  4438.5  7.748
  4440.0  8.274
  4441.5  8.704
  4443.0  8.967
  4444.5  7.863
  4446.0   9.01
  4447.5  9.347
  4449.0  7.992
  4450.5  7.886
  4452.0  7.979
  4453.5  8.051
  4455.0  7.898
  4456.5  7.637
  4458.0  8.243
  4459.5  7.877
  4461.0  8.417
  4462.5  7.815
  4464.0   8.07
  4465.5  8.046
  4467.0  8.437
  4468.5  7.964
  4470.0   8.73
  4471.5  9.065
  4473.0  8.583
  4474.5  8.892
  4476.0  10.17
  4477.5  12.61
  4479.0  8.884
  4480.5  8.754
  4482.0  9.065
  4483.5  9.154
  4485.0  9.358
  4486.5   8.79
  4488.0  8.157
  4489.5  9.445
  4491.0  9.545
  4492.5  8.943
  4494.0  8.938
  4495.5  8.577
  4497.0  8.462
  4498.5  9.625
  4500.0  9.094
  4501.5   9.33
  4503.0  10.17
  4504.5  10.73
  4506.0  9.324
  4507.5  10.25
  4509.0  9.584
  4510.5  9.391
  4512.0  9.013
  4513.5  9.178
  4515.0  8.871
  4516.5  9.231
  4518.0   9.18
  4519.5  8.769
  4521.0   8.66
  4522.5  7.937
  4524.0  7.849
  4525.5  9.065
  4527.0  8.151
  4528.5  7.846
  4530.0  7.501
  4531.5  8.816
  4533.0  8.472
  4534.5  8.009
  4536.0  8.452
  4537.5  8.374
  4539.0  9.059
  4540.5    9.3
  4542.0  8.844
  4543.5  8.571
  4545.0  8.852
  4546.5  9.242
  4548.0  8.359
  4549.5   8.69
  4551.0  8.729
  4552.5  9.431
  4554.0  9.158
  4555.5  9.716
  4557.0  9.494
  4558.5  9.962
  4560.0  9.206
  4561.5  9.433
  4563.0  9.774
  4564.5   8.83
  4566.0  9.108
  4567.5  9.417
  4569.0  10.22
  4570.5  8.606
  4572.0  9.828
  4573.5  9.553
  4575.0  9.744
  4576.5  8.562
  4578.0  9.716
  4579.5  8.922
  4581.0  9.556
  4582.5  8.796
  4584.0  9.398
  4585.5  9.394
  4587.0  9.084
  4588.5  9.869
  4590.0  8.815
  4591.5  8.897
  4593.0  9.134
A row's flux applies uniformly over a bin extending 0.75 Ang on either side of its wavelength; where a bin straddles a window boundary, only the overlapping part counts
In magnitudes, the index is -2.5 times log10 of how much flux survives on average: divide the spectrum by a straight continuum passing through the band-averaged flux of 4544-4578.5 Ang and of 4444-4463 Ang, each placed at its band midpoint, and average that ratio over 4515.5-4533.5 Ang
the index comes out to 0.05 mag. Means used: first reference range 8.16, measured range 8.46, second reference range 9.28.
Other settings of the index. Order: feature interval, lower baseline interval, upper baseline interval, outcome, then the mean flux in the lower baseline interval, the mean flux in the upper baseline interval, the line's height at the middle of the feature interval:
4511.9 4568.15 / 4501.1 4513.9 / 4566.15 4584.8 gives 0.08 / 9.69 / 9.35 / 9.53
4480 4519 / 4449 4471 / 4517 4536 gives -0.12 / 8.08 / 8.37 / 8.25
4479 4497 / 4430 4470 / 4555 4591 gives -0.04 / 8.26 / 9.37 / 8.61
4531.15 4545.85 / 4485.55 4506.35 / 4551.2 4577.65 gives 0.08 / 9.22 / 9.4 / 9.34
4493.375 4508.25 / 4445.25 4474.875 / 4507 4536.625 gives -0.11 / 8.29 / 8.7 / 8.56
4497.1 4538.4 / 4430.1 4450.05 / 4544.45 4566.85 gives 0.01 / 8.48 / 9.2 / 8.96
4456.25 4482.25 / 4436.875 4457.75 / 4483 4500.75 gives -0.01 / 8.26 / 9.01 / 8.63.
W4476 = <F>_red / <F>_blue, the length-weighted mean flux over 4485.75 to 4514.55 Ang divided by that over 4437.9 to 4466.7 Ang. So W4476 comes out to 1.1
